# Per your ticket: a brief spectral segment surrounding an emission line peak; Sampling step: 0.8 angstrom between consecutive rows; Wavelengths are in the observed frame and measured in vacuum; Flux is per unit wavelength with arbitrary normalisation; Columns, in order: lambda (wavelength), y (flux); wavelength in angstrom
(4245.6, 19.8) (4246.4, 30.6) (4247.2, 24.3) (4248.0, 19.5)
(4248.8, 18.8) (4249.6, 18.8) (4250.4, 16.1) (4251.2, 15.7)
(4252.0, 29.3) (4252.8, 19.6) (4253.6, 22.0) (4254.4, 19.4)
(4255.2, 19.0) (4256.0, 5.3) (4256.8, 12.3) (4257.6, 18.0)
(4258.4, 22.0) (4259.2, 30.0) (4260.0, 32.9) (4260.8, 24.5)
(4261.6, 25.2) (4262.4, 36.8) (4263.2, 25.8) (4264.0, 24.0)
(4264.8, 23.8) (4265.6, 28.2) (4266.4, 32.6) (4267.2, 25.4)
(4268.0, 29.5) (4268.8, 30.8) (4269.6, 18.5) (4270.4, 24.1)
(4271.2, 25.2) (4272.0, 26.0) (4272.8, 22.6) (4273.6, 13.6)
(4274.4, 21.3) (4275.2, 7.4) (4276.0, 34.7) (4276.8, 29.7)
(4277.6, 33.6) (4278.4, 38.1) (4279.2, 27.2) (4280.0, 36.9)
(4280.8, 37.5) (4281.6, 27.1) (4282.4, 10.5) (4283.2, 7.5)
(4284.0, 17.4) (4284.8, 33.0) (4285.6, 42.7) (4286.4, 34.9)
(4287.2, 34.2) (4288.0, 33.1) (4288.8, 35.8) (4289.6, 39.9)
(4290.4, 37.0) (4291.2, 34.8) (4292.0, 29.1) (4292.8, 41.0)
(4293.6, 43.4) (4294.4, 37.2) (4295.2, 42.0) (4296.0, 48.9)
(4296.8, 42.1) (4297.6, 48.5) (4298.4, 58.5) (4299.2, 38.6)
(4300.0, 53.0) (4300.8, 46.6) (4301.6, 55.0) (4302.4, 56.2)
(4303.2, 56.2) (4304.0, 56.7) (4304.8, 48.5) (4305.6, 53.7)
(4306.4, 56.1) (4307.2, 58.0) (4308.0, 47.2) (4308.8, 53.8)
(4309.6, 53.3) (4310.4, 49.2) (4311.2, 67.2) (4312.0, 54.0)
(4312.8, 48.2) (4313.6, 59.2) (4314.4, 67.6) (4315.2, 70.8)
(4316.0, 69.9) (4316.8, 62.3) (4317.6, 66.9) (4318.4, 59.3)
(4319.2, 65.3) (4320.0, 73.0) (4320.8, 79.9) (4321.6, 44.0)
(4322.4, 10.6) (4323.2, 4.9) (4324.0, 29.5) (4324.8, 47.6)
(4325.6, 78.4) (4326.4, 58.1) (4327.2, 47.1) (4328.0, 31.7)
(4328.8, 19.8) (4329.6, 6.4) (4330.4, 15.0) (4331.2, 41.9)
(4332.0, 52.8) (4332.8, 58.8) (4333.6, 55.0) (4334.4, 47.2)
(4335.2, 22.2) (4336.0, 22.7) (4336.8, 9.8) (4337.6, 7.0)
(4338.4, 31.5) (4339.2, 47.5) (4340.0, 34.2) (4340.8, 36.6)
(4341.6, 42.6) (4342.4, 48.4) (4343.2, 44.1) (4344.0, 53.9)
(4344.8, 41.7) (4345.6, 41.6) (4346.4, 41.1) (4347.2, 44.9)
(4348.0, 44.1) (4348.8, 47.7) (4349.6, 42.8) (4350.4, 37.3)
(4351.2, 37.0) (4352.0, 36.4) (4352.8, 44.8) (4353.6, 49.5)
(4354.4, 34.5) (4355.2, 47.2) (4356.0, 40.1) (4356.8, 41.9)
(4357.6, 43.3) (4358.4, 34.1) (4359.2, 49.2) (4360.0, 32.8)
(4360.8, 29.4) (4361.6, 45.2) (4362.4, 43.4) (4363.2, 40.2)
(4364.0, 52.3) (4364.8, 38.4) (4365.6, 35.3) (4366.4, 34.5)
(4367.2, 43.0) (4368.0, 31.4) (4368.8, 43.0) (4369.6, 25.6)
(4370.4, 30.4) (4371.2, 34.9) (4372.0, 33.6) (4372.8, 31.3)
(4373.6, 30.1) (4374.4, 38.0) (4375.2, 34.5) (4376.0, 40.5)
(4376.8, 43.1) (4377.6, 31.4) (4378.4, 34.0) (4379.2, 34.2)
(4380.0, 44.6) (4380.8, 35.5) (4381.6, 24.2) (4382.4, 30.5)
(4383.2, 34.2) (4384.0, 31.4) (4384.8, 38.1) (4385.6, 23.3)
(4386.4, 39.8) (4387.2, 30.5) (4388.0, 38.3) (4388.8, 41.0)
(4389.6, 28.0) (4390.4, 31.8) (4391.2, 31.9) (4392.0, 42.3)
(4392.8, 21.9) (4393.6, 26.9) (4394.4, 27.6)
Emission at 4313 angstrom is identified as Lyman alpha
